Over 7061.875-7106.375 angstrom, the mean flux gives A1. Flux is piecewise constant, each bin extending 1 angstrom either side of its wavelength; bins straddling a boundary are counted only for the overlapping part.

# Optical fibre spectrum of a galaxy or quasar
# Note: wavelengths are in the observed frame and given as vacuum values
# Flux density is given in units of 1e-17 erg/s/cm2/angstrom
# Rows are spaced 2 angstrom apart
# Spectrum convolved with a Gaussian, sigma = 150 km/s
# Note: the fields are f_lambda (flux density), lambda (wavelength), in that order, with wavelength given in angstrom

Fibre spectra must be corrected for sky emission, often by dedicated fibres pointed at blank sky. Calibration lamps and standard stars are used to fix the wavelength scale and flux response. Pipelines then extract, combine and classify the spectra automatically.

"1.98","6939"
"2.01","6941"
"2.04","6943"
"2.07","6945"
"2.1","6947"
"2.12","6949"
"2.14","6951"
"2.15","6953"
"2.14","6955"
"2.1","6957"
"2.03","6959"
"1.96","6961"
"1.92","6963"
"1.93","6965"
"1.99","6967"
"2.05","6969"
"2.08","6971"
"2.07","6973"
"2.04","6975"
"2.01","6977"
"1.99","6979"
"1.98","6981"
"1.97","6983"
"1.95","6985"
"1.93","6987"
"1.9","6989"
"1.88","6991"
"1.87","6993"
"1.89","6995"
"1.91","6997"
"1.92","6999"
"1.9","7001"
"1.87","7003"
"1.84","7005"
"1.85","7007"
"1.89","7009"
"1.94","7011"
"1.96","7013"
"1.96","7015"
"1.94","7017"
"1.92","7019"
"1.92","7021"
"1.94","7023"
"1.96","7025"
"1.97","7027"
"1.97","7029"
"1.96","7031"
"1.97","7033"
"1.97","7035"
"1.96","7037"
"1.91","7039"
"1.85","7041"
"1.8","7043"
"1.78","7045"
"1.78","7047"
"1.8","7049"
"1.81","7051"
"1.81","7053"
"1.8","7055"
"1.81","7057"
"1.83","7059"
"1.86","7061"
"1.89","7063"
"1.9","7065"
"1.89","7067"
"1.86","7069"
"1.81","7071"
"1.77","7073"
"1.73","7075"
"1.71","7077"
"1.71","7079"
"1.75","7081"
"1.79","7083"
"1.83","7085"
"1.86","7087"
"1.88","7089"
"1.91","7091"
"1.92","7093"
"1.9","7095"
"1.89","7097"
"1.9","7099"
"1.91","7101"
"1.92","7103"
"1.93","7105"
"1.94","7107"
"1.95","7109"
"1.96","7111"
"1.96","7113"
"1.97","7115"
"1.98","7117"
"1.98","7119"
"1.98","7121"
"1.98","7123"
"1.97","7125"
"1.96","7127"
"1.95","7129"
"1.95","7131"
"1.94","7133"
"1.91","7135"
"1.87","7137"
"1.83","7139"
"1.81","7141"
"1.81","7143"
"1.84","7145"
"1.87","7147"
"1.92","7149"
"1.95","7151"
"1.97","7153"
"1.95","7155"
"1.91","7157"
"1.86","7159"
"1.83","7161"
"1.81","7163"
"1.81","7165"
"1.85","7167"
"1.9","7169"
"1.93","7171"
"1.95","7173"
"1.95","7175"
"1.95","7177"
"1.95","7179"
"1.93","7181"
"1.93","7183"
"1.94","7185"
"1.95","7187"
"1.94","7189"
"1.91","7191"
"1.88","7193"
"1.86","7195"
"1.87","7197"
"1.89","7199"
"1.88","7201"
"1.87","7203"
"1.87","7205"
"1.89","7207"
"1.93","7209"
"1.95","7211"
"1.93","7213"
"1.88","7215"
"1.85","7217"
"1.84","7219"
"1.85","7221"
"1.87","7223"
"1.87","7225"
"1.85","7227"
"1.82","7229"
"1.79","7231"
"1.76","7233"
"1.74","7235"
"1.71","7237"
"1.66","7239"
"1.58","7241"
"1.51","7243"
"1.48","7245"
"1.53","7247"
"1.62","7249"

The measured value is 1.85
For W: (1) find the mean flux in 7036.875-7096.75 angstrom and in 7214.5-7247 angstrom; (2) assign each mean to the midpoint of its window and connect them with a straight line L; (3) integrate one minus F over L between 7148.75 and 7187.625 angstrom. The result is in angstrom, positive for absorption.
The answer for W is -2.9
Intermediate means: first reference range 1.83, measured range 1.91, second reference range 1.74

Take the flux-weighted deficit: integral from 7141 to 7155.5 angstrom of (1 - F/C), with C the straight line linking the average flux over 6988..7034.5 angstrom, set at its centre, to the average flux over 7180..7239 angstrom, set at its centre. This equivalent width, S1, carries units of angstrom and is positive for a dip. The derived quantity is -0.1 angstrom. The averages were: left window 1.92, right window 1.87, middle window 1.89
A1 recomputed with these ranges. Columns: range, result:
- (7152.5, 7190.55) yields 1.91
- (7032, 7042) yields 1.93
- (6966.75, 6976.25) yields 2.05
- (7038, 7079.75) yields 1.82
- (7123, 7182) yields 1.9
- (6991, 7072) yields 1.89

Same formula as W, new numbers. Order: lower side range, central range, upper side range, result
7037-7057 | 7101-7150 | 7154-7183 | -1.4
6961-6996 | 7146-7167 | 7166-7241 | 0.1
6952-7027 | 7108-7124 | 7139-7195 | -0.5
